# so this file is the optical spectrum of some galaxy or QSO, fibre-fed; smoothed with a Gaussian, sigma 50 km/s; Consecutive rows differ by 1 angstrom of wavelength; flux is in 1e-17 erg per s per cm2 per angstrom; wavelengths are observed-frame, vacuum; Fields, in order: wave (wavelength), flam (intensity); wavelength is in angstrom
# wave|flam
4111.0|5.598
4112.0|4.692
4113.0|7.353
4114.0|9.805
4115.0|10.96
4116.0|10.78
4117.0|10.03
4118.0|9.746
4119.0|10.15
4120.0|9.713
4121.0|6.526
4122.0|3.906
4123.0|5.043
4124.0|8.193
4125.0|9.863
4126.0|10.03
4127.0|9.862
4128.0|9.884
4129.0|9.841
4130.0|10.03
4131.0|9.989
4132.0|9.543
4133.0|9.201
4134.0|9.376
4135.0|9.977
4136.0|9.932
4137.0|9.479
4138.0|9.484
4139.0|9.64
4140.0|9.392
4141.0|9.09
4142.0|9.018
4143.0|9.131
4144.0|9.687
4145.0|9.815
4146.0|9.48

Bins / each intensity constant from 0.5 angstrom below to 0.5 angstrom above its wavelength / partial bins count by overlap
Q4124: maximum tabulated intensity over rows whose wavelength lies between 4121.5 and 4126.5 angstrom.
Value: 10.03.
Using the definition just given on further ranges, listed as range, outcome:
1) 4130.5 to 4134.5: 9.989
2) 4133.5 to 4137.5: 9.977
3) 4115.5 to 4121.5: 10.78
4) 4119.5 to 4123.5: 9.713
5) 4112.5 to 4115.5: 10.96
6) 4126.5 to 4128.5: 9.884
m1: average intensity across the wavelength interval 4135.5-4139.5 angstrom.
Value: 9.63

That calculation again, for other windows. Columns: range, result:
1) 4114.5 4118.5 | 10.4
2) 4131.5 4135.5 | 9.52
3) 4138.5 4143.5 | 9.25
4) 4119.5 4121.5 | 8.12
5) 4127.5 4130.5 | 9.92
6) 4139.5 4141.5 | 9.24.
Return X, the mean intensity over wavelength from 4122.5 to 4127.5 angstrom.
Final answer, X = 8.6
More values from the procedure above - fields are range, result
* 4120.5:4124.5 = 5.92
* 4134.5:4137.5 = 9.8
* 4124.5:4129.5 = 9.9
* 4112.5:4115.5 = 9.37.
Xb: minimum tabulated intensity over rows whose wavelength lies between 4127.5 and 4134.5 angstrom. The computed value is 9.201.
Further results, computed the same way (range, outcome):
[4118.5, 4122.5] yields 3.906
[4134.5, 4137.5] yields 9.479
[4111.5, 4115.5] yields 4.692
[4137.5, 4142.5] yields 9.018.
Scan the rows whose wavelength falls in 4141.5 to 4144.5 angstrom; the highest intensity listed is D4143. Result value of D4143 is 9.687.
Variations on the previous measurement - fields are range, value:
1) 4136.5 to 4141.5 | 9.64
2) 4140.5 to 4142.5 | 9.09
